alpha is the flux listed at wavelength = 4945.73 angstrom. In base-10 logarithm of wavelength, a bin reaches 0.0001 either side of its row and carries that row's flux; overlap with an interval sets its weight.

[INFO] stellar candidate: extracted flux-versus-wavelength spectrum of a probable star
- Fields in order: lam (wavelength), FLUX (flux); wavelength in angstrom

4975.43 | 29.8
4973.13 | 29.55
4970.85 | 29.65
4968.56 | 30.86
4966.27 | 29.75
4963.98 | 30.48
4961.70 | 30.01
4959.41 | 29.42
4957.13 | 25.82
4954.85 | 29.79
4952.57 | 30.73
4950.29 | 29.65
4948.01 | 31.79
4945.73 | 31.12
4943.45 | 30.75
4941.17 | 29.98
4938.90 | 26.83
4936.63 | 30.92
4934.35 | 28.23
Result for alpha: 31.12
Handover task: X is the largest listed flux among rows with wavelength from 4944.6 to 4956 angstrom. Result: 31.79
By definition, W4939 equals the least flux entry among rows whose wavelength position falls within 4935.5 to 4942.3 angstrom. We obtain 26.83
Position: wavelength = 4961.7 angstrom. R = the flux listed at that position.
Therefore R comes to 30.01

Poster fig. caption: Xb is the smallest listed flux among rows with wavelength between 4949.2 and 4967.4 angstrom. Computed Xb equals 25.82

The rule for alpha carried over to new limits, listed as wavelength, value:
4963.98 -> 30.48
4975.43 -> 29.8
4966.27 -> 29.75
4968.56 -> 30.86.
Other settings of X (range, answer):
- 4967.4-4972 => 30.86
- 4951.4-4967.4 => 30.73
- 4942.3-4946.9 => 31.12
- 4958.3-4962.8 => 30.01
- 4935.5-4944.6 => 30.92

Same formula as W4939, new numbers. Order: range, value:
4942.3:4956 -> 29.65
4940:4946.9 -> 29.98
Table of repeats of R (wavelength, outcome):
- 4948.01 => 31.79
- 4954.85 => 29.79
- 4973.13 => 29.55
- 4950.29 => 29.65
